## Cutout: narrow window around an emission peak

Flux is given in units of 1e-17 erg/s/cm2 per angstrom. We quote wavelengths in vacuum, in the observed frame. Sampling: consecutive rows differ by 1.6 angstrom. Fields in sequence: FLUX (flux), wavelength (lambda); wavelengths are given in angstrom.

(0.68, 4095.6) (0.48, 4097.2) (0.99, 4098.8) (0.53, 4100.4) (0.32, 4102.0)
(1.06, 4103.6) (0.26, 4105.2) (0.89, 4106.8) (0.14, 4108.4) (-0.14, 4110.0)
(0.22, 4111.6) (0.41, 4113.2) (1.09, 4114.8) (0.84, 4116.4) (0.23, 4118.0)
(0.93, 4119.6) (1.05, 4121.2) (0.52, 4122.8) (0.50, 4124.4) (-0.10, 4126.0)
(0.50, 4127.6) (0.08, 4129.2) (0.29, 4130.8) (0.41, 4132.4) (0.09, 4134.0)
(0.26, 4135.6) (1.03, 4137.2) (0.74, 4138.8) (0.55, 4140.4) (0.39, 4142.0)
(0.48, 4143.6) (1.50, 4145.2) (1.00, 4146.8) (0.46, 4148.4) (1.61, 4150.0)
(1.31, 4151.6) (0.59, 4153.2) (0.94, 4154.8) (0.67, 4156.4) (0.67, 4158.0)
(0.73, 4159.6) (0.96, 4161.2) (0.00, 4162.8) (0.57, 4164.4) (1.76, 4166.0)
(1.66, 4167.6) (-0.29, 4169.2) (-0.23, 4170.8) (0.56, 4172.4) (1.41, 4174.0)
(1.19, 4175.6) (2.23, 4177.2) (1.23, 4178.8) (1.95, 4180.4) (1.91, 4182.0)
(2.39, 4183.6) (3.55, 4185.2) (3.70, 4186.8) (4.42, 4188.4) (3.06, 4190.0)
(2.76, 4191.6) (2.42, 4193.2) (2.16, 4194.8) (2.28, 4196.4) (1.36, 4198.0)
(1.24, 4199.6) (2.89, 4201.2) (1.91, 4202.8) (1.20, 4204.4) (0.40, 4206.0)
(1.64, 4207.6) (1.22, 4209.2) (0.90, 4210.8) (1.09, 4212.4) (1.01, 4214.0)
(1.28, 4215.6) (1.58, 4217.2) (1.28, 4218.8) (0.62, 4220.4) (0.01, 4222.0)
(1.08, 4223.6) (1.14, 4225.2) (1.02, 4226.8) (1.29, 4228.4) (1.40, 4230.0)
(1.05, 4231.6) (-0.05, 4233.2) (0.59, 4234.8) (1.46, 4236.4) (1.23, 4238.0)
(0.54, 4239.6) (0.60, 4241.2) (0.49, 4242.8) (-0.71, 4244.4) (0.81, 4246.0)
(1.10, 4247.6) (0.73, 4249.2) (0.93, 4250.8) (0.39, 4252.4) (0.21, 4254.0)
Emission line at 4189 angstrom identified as Ly-alpha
